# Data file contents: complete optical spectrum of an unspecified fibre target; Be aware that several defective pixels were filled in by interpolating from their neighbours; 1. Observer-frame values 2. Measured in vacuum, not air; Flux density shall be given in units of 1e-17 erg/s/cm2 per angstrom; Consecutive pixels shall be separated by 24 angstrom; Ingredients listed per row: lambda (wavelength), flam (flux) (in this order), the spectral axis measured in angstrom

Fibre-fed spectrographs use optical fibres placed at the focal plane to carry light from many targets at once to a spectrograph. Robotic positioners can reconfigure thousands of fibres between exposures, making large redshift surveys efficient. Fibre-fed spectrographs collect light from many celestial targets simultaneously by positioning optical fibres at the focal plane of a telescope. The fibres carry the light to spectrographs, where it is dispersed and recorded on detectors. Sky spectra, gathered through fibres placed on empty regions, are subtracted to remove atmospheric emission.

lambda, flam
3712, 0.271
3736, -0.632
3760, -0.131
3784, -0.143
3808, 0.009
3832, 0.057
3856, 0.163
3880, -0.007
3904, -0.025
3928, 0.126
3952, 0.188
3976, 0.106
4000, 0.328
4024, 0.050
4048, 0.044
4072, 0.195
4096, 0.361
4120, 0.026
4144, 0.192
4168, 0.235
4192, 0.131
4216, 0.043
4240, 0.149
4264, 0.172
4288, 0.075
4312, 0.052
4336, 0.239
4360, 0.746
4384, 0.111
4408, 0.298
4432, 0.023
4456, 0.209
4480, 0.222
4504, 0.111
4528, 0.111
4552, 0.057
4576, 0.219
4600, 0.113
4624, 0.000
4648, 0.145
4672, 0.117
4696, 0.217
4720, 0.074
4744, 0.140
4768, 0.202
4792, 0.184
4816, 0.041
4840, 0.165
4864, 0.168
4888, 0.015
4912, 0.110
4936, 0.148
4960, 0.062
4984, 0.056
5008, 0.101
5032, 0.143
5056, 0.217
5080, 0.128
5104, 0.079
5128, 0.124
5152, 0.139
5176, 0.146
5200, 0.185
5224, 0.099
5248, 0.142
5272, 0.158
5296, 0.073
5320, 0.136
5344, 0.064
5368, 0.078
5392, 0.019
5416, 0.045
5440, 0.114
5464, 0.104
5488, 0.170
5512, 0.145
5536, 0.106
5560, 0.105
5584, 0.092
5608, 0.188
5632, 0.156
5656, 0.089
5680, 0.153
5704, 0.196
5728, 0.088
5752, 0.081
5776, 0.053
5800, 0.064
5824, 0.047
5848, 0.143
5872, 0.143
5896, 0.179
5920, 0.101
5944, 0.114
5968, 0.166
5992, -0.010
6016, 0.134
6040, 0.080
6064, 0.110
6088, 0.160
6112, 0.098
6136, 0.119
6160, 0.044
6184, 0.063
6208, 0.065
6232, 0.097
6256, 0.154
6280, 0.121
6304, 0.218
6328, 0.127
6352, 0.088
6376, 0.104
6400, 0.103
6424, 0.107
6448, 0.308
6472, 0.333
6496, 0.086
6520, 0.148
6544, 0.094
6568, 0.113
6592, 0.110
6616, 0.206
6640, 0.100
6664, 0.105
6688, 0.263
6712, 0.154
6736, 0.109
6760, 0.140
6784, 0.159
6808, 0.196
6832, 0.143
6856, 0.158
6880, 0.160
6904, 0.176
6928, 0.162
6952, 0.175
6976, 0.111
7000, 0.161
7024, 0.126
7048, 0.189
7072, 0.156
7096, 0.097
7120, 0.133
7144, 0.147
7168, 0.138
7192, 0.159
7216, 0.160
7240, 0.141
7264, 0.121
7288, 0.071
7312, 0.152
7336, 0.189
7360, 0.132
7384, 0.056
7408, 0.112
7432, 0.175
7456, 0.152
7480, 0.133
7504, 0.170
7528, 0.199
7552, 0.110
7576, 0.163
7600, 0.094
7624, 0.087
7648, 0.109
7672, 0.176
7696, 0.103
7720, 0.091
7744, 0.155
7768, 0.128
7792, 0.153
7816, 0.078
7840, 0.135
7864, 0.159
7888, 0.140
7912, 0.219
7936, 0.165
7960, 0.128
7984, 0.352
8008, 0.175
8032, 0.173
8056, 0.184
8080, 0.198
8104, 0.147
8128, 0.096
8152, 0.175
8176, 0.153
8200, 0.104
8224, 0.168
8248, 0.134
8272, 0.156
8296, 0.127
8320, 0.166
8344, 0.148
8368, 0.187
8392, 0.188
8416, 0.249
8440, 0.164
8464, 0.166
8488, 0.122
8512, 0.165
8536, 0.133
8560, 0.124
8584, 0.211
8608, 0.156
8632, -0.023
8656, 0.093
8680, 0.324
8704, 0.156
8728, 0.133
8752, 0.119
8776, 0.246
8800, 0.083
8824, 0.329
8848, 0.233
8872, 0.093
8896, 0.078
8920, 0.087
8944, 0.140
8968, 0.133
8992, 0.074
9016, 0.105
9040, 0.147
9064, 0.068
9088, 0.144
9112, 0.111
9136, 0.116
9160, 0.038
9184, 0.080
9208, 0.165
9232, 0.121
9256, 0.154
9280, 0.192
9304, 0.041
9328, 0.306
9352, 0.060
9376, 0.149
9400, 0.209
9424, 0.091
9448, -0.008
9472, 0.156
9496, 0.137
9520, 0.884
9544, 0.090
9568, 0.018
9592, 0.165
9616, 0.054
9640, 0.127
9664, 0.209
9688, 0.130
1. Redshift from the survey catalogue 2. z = 0.73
